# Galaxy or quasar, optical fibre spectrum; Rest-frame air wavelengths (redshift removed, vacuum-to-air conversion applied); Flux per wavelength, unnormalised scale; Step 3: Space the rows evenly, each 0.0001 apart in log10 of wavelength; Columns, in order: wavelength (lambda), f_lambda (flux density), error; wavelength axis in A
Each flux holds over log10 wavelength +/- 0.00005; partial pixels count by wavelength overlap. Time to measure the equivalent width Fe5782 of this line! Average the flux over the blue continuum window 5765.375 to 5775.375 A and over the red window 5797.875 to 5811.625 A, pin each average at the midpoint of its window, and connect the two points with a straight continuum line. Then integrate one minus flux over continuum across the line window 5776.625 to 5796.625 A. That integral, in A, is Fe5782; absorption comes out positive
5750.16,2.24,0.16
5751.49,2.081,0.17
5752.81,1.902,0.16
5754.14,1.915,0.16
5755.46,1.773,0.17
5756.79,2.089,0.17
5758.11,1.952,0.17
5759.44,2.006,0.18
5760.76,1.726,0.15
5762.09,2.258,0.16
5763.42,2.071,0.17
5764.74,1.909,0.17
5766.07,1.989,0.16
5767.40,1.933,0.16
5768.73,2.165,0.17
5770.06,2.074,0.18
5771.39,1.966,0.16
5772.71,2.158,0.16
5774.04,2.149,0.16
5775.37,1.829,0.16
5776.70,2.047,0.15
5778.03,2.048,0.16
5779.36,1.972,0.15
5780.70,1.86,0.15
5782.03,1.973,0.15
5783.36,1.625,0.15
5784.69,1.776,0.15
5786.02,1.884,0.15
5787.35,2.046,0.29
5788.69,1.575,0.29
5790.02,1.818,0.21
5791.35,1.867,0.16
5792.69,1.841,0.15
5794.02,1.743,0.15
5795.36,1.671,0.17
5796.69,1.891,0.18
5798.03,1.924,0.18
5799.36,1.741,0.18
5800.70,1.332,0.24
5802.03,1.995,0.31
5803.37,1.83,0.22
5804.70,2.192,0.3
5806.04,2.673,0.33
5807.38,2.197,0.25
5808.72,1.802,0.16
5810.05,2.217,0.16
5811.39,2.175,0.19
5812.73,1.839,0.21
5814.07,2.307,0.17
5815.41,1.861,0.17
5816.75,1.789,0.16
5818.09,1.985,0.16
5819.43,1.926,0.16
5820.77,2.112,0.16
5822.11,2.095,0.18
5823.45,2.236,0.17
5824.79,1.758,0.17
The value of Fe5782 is 1.8 A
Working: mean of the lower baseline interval 2.05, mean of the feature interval 1.84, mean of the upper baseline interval 2.01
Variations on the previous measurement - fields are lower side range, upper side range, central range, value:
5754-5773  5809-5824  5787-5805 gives 1.9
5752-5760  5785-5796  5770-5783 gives -0.9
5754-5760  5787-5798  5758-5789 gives -1.3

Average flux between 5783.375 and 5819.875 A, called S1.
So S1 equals 1.92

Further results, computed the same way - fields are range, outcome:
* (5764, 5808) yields 1.93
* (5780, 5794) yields 1.82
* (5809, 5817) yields 2.03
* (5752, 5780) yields 2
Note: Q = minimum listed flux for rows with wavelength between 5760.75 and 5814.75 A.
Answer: 1.332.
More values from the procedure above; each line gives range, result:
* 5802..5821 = 1.789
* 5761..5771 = 1.909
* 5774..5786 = 1.625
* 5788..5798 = 1.575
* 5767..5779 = 1.829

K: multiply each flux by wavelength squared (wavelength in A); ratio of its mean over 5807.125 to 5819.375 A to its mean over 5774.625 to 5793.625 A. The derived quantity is 1.1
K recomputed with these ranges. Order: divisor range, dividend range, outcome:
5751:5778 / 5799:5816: 1.02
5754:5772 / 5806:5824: 1.06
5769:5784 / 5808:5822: 1.03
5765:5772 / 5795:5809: 0.97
